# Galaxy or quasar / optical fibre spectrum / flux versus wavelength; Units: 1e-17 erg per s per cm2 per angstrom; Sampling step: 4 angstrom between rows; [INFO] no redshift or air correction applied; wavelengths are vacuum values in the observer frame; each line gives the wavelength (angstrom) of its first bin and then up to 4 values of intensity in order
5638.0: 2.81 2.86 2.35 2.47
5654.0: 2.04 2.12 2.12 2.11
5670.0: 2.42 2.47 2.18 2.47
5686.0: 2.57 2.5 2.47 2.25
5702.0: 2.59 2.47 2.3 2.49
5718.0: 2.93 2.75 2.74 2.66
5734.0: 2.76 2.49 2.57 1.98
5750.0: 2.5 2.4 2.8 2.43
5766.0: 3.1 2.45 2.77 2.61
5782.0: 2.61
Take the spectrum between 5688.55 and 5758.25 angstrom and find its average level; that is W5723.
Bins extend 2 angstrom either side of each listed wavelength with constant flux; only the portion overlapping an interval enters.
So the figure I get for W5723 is 2.53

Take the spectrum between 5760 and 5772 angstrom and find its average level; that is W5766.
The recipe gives 2.66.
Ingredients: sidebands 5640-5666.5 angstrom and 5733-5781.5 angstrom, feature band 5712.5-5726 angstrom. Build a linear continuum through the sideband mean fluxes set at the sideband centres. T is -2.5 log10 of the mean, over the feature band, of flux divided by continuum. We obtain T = -0.11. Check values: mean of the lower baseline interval 2.31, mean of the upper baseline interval 2.57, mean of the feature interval 2.73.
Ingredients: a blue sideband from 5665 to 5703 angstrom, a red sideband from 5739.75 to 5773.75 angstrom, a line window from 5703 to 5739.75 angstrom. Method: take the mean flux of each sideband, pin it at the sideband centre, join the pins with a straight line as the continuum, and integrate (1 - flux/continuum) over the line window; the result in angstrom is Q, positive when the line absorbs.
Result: -2.16 angstrom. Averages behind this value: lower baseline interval 2.41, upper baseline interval 2.54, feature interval 2.62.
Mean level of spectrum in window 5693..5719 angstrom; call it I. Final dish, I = 2.48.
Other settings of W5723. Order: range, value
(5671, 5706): 2.44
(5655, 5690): 2.31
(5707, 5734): 2.65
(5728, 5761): 2.52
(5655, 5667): 2.11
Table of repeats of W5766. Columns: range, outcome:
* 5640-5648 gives 2.6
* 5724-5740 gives 2.66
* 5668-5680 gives 2.36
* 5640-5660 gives 2.37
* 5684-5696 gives 2.51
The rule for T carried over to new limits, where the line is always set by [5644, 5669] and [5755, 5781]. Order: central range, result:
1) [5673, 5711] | -0.03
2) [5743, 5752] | 0.14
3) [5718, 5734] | -0.10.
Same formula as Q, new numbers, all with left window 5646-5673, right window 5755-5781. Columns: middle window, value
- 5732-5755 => 1.1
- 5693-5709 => -0.2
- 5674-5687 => -0.5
